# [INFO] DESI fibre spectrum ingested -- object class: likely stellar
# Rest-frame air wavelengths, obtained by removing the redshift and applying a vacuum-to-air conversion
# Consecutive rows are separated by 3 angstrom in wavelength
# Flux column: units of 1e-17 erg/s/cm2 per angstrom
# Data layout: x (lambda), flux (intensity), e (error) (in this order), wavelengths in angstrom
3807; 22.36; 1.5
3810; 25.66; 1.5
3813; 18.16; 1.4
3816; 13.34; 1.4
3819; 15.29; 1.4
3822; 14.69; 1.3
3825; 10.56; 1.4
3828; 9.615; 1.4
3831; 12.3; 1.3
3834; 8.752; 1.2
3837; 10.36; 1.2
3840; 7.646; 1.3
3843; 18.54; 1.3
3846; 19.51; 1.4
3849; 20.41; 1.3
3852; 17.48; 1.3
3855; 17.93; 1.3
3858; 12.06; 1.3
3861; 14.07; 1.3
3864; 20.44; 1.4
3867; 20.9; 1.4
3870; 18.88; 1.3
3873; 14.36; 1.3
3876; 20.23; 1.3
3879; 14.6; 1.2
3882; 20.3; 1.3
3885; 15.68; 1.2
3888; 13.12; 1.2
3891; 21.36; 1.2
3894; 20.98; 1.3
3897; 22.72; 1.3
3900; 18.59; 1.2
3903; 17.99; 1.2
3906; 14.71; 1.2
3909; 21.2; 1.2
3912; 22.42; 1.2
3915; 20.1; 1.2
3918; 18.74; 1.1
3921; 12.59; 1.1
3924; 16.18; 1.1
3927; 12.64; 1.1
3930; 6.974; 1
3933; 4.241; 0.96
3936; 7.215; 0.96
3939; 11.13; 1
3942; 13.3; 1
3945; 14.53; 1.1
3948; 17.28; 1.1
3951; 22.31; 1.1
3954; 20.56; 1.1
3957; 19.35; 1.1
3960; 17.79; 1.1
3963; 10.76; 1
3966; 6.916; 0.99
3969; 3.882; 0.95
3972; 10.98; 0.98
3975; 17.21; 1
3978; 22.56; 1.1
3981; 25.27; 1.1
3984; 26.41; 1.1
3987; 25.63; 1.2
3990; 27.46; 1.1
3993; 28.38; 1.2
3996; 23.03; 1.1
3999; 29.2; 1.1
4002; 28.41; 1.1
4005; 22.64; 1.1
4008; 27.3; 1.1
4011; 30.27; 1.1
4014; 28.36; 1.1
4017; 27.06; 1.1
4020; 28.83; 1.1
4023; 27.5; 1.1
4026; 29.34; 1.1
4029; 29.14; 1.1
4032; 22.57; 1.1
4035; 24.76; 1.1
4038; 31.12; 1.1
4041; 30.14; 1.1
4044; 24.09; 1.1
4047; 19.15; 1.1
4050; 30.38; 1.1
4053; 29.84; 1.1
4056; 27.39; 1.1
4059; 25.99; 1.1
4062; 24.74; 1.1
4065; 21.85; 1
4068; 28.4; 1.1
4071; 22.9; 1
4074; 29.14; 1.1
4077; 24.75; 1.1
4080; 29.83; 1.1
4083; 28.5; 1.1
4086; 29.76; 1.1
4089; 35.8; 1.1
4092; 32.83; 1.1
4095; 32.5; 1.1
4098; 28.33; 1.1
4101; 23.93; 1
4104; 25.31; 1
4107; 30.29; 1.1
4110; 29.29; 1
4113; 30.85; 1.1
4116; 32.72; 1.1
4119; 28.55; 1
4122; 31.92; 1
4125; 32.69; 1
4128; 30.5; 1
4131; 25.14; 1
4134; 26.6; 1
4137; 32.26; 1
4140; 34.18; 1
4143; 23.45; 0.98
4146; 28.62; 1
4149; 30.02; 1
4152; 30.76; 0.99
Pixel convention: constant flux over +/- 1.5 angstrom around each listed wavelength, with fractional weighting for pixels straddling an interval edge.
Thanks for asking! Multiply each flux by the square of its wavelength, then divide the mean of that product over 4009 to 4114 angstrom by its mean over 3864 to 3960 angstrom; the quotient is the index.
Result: 1.80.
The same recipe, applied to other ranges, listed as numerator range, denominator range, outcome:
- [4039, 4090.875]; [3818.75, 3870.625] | 2.05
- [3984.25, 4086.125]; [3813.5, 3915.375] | 1.78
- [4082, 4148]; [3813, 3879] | 2.24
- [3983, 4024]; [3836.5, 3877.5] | 1.74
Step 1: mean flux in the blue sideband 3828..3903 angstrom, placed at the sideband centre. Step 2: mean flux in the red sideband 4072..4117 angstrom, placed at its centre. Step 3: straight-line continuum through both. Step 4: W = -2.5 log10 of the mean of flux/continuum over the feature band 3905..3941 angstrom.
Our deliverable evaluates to 0.368 mag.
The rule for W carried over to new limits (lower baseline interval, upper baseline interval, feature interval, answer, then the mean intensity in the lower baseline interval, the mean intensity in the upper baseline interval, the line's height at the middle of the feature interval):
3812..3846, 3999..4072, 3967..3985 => 0.32 mag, 12.9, 26.8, 22.8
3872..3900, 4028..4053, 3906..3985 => 0.36 mag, 18.2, 26.6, 21.4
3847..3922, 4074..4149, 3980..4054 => -0.10 mag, 18.1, 29.5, 24.8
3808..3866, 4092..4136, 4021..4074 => -0.03 mag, 15.2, 29.3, 26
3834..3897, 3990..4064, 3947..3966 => 0.30 mag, 16.9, 27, 22.6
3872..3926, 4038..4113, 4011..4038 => -0.11 mag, 18.1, 27.8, 25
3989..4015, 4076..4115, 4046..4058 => 0.06 mag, 27.2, 29.5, 28.4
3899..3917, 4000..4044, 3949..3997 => 0.25 mag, 19.2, 27.6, 24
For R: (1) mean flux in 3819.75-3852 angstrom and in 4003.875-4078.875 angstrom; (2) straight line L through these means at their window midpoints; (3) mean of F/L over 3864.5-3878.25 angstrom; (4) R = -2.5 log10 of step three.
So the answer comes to -0.18 mag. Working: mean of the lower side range 13.5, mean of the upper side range 26.7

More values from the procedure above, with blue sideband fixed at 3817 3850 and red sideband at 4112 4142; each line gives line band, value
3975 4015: -0.15 mag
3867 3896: -0.12 mag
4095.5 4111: 0.05 mag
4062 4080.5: 0.06 mag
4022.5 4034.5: -0.09 mag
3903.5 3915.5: -0.10 mag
